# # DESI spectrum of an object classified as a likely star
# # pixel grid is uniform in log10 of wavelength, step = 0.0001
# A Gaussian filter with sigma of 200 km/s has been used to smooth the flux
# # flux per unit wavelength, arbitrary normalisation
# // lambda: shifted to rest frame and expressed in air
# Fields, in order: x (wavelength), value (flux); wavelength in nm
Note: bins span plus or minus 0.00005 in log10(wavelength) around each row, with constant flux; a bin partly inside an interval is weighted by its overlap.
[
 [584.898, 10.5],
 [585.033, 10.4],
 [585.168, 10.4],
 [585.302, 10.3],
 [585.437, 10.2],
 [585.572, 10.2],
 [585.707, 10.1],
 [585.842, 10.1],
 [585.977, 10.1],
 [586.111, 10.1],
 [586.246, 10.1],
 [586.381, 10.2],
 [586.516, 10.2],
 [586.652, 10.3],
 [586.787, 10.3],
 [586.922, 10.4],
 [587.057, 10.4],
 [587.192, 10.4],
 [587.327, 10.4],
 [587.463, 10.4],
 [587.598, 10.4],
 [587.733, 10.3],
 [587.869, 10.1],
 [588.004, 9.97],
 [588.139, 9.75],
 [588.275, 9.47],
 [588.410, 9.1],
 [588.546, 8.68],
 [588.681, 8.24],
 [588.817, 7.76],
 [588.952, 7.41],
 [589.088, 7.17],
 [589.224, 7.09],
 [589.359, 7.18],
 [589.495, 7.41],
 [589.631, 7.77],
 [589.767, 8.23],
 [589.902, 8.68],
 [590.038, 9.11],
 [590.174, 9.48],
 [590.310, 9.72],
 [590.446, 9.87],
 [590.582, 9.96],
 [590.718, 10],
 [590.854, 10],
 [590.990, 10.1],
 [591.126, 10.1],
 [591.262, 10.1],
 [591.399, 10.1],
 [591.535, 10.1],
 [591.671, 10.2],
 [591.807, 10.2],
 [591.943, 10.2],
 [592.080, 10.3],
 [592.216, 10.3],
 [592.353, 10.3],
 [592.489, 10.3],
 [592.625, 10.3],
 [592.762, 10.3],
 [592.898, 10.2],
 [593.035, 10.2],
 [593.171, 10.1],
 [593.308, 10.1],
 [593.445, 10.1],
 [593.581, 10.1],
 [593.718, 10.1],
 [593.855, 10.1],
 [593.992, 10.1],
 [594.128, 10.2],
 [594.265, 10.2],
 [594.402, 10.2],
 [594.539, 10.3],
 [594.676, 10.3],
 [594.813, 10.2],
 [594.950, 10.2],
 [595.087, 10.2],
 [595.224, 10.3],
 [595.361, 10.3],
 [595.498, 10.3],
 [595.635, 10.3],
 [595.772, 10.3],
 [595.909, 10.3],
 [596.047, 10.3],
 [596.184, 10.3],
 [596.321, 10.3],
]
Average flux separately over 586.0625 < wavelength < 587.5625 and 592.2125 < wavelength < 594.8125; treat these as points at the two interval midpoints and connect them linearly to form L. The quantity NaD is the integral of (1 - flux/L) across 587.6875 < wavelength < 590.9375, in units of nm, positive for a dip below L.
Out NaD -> 0.45 nm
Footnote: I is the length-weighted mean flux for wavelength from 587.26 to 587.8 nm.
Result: 10.4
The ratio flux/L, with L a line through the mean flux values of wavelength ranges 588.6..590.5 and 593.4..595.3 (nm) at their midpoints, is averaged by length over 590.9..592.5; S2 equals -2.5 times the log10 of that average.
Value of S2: -0.12 mag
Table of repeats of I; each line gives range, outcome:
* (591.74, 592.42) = 10.2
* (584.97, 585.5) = 10.3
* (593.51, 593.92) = 10.1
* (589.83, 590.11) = 8.91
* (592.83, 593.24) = 10.2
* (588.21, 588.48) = 9.28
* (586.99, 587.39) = 10.4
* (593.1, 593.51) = 10.1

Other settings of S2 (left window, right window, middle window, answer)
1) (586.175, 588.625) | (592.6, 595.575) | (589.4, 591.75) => 0.07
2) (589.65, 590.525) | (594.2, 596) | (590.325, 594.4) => -0.06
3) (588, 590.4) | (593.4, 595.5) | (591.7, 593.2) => -0.08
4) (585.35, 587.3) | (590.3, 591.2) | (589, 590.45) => 0.21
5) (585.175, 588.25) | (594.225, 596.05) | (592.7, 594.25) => 0.01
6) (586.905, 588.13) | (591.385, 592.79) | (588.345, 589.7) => 0.30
